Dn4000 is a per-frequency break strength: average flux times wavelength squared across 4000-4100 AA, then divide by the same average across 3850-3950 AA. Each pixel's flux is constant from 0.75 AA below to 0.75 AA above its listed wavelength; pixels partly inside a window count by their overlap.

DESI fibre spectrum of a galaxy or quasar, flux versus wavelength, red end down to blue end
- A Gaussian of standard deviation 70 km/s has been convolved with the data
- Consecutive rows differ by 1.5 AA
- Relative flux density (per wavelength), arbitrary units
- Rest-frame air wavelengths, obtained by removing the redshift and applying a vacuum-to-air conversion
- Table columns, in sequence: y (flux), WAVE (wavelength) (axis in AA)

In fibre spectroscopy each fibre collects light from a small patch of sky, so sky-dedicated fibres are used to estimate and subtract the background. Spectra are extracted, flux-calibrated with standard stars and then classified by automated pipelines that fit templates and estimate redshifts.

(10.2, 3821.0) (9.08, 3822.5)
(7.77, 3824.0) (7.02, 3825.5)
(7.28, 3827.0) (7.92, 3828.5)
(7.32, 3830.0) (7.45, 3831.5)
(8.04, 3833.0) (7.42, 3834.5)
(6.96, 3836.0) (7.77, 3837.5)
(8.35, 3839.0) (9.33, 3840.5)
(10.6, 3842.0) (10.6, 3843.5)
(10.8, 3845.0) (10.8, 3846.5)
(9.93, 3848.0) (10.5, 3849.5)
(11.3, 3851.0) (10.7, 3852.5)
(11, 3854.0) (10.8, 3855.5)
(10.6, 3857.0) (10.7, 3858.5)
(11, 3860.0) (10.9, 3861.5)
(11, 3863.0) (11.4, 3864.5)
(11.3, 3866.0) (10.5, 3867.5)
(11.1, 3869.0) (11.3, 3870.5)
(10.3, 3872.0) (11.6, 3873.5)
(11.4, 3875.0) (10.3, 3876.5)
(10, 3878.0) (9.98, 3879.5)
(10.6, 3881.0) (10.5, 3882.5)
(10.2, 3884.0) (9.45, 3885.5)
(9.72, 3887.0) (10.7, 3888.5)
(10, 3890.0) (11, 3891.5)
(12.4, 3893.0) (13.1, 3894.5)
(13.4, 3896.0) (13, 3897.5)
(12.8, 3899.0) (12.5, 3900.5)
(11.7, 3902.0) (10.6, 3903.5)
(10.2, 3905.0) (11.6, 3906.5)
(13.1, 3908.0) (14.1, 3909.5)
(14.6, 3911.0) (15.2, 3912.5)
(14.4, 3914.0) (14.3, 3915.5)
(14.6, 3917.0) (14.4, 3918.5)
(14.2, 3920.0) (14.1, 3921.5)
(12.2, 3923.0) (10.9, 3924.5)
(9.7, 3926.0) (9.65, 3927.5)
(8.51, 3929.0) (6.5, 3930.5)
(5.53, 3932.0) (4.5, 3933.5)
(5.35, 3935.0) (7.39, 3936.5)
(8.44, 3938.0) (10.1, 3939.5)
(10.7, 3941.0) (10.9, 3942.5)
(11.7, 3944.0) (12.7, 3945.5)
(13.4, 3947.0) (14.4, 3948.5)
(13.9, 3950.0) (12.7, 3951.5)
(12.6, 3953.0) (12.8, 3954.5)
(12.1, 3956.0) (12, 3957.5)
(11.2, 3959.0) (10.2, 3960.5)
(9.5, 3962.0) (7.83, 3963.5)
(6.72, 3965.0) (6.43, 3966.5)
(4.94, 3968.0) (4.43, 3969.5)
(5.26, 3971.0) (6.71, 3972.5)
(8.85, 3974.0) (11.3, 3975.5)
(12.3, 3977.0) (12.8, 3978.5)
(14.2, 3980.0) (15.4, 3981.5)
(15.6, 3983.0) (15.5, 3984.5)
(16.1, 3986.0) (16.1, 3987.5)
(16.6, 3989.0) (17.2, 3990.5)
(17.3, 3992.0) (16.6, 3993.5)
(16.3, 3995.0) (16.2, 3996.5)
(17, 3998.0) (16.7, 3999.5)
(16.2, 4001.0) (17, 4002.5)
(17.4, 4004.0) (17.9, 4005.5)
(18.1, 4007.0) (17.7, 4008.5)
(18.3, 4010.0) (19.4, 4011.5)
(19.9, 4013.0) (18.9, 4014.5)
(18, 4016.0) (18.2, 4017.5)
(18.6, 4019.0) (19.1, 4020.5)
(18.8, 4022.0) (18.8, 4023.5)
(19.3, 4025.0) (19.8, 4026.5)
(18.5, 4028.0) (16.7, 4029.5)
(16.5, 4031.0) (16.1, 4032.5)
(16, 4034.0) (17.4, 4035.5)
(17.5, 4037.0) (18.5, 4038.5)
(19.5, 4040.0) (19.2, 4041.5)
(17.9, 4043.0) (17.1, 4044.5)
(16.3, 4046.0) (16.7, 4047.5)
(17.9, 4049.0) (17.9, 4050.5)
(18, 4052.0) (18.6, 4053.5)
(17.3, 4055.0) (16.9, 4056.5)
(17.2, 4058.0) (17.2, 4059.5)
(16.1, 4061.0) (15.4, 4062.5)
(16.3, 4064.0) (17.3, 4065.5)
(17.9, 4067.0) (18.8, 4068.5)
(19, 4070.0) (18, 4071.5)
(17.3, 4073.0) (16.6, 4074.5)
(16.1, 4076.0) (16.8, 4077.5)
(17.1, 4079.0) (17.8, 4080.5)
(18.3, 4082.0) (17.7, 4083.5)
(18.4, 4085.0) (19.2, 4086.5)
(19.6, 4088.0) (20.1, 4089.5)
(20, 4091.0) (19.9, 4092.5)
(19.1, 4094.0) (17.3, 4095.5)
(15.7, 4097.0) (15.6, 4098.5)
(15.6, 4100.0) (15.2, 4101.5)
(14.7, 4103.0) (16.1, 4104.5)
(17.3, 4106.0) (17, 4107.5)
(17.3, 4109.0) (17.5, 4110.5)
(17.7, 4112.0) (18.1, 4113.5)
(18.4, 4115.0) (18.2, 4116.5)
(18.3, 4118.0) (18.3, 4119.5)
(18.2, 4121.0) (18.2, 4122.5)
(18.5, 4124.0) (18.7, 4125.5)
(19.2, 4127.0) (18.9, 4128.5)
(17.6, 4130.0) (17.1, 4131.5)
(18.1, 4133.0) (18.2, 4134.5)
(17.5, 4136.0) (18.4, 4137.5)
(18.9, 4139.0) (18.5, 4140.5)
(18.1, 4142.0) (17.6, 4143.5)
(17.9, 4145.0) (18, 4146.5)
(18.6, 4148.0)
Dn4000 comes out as 1.7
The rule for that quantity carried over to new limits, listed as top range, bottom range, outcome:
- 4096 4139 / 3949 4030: 1.28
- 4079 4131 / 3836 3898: 1.88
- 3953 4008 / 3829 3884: 1.38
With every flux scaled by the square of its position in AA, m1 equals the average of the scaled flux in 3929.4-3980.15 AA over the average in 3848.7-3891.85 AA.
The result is 0.9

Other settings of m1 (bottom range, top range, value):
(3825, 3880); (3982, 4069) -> 1.93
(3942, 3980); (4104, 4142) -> 1.88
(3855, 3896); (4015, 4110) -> 1.78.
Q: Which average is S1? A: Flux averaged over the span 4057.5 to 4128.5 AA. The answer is 17.6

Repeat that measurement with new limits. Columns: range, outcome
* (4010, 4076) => 17.8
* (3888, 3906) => 11.8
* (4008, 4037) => 18.2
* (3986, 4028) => 17.8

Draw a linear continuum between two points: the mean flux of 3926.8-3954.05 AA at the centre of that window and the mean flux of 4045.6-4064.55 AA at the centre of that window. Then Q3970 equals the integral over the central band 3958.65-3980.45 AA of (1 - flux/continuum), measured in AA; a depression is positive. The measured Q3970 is 5.70 AA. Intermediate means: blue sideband 9.97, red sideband 17.1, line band 8.73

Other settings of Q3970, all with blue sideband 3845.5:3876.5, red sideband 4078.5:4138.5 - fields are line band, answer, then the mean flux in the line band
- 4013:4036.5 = -4.0 AA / 18.1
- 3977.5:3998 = -1.9 AA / 15.8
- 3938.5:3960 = 2.0 AA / 12.2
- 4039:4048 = -1.0 AA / 17.8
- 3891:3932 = 0.2 AA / 12.2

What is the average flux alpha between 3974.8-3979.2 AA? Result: 12.1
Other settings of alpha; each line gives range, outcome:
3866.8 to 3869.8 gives 10.8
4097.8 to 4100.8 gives 15.6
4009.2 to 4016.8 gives 18.9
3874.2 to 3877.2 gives 10.9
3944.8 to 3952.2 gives 13.4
